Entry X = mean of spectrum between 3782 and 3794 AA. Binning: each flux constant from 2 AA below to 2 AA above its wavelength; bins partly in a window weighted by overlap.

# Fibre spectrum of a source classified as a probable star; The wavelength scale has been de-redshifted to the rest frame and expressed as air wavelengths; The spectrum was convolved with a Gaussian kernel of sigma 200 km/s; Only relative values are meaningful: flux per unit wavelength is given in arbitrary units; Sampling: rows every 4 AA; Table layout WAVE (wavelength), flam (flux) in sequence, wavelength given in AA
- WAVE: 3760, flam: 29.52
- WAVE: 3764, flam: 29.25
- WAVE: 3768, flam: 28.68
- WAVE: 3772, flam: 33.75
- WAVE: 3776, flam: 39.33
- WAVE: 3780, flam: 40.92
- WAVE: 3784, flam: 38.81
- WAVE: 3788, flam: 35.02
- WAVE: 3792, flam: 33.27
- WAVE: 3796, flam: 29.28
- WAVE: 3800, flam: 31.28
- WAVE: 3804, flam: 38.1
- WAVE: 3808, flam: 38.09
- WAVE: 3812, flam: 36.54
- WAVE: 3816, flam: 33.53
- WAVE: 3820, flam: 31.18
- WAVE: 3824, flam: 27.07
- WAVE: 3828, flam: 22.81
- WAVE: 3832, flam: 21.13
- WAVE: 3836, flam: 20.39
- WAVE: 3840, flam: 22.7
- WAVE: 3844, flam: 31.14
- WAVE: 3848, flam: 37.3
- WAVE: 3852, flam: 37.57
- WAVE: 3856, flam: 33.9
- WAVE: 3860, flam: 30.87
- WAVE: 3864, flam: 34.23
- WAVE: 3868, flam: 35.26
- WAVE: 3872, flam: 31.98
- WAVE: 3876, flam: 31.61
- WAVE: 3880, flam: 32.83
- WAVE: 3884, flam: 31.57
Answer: 35.7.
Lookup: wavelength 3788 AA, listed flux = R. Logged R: 35.02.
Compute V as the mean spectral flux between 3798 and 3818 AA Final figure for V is 35.5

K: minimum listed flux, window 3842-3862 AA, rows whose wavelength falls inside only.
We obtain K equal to 30.87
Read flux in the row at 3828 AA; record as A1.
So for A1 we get 22.81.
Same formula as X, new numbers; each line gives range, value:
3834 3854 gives 29.8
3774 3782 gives 40.1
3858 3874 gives 33.1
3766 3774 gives 31.2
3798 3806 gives 34.7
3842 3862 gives 34.2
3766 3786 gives 36.3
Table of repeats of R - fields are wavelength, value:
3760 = 29.52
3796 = 29.28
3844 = 31.14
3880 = 32.83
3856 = 33.9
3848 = 37.3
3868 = 35.26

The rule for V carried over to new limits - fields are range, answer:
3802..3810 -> 38.1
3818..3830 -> 27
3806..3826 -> 33.3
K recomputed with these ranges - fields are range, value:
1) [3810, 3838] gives 20.39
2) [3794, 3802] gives 29.28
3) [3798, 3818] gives 31.28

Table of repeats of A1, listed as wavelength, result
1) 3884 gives 31.57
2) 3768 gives 28.68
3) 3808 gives 38.09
